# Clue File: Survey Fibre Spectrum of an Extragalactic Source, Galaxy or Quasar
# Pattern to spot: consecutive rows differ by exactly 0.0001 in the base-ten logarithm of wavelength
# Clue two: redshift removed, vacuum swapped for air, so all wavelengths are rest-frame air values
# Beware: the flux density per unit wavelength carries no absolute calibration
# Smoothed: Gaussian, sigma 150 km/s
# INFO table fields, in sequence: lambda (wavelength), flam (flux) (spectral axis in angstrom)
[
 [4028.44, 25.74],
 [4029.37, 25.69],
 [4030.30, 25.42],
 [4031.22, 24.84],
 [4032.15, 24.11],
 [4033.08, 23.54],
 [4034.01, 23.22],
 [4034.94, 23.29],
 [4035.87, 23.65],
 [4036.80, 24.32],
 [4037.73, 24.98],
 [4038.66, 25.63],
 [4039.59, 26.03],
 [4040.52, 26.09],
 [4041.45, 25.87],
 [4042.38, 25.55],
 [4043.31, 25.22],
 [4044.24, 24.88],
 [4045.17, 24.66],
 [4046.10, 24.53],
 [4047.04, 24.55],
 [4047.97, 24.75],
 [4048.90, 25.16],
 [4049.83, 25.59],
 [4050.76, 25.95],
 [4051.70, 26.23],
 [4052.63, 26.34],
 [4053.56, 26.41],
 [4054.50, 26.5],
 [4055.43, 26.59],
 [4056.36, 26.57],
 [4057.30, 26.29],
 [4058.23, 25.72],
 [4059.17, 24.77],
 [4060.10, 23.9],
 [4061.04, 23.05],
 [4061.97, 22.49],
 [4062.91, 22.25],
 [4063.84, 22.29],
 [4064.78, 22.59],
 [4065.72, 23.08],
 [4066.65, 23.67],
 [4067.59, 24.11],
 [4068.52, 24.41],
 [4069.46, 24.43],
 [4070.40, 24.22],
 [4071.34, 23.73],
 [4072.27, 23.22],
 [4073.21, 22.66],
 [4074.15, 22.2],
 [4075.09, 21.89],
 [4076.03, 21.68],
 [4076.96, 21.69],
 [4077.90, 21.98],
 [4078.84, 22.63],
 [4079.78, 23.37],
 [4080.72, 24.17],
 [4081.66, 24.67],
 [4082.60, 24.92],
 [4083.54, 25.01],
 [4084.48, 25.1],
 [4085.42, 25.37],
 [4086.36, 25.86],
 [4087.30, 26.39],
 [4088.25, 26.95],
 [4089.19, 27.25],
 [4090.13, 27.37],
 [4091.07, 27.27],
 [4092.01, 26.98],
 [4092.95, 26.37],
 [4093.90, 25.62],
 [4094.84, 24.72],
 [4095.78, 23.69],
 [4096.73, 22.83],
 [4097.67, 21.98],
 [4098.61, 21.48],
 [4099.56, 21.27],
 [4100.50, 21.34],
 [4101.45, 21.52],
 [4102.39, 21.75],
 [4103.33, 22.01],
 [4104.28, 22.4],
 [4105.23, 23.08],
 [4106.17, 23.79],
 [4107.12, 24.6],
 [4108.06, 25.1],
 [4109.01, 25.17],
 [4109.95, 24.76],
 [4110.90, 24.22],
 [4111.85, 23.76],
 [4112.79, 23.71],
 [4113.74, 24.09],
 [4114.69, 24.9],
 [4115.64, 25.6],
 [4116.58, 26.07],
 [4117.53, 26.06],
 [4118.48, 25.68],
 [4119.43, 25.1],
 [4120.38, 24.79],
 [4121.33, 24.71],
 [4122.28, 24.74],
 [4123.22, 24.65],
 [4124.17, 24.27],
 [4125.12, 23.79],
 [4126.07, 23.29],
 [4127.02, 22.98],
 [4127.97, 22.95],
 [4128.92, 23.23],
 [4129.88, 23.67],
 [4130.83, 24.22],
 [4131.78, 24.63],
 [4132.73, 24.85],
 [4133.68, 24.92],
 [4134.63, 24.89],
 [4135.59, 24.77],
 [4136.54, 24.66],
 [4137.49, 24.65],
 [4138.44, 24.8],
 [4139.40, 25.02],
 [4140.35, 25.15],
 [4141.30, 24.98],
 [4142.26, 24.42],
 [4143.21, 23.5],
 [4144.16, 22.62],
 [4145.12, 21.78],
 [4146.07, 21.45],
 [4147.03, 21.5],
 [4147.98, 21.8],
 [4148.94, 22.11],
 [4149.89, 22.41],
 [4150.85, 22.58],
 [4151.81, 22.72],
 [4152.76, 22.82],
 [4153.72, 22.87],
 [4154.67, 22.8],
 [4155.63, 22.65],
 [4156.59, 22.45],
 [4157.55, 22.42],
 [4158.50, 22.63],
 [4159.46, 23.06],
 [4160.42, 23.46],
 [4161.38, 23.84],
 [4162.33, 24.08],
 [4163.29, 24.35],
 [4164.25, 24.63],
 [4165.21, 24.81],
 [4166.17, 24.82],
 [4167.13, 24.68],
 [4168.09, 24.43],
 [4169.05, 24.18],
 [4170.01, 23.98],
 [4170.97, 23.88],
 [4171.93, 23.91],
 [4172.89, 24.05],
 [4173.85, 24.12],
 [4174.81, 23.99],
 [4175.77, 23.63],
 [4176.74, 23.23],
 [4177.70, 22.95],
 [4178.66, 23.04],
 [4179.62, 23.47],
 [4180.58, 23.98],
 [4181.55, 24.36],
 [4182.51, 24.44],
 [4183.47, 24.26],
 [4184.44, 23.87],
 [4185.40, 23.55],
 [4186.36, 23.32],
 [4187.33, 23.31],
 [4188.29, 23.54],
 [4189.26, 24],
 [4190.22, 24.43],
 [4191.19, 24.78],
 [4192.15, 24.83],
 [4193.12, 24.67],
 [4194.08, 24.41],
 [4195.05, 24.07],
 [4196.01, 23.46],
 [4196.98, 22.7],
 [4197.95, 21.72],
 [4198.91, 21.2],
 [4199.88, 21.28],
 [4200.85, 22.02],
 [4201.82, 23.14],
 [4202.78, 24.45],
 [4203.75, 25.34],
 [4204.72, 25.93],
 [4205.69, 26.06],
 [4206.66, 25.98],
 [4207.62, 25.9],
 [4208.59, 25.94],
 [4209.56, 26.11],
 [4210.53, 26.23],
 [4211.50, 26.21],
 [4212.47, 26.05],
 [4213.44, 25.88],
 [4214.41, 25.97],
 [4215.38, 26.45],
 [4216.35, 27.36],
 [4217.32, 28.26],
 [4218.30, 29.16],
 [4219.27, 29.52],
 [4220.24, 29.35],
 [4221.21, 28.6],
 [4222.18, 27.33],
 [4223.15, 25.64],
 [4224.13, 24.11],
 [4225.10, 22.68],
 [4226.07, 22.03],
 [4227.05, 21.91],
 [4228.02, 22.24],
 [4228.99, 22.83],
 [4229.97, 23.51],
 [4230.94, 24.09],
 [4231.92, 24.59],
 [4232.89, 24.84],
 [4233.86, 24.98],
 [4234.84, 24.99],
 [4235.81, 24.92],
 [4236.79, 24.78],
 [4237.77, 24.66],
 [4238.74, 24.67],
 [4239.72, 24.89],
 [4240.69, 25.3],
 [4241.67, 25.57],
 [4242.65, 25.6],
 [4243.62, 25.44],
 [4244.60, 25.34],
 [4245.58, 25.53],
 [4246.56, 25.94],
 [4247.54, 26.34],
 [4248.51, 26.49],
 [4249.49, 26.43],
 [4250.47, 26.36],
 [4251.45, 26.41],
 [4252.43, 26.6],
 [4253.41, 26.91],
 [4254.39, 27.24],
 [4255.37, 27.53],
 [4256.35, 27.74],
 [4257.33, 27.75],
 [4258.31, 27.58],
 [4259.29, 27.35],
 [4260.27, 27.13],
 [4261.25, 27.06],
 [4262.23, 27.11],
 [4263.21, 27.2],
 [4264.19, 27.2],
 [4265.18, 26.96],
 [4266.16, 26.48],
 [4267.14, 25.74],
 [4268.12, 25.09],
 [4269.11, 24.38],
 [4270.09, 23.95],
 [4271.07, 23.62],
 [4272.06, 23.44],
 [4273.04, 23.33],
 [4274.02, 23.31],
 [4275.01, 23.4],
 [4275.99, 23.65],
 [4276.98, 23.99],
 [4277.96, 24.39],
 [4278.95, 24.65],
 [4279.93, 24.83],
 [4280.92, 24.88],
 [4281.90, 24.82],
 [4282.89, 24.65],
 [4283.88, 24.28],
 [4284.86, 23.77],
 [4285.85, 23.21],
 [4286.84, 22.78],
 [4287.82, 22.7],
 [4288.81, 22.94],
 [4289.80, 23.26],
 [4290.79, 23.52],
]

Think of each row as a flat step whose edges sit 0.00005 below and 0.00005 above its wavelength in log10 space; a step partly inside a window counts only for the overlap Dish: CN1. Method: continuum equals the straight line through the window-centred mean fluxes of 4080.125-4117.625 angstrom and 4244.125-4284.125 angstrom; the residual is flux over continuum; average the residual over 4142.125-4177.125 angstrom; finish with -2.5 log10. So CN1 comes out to 0.07 mag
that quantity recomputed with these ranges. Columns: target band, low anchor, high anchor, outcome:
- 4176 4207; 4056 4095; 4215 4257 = 0.068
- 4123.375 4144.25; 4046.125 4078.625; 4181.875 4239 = 0.010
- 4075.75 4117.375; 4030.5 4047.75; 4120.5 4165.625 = -0.005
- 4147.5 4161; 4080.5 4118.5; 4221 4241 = 0.084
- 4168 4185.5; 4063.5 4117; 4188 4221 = 0.048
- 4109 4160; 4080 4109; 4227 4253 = 0.032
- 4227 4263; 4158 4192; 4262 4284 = -0.049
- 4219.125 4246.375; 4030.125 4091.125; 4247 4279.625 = 0.030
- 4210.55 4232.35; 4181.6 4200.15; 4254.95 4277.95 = -0.052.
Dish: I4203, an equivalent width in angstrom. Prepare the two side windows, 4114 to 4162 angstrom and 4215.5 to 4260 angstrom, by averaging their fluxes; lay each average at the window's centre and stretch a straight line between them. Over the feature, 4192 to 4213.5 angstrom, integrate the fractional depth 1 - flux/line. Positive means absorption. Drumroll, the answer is 0.5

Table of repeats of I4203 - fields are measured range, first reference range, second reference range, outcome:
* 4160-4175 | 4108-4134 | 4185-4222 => 0.40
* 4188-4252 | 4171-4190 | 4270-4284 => -3.23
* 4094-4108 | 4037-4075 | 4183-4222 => 1.15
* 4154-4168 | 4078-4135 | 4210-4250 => 0.70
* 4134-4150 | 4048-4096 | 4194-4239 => 0.77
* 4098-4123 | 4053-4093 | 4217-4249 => 0.76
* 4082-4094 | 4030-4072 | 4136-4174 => -0.95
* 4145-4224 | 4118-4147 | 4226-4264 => 1.74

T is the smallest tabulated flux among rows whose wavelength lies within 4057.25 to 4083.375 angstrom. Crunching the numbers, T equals 21.68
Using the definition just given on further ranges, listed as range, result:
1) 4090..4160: 21.27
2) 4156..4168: 22.42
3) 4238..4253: 24.67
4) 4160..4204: 21.2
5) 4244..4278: 23.31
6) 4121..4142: 22.95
